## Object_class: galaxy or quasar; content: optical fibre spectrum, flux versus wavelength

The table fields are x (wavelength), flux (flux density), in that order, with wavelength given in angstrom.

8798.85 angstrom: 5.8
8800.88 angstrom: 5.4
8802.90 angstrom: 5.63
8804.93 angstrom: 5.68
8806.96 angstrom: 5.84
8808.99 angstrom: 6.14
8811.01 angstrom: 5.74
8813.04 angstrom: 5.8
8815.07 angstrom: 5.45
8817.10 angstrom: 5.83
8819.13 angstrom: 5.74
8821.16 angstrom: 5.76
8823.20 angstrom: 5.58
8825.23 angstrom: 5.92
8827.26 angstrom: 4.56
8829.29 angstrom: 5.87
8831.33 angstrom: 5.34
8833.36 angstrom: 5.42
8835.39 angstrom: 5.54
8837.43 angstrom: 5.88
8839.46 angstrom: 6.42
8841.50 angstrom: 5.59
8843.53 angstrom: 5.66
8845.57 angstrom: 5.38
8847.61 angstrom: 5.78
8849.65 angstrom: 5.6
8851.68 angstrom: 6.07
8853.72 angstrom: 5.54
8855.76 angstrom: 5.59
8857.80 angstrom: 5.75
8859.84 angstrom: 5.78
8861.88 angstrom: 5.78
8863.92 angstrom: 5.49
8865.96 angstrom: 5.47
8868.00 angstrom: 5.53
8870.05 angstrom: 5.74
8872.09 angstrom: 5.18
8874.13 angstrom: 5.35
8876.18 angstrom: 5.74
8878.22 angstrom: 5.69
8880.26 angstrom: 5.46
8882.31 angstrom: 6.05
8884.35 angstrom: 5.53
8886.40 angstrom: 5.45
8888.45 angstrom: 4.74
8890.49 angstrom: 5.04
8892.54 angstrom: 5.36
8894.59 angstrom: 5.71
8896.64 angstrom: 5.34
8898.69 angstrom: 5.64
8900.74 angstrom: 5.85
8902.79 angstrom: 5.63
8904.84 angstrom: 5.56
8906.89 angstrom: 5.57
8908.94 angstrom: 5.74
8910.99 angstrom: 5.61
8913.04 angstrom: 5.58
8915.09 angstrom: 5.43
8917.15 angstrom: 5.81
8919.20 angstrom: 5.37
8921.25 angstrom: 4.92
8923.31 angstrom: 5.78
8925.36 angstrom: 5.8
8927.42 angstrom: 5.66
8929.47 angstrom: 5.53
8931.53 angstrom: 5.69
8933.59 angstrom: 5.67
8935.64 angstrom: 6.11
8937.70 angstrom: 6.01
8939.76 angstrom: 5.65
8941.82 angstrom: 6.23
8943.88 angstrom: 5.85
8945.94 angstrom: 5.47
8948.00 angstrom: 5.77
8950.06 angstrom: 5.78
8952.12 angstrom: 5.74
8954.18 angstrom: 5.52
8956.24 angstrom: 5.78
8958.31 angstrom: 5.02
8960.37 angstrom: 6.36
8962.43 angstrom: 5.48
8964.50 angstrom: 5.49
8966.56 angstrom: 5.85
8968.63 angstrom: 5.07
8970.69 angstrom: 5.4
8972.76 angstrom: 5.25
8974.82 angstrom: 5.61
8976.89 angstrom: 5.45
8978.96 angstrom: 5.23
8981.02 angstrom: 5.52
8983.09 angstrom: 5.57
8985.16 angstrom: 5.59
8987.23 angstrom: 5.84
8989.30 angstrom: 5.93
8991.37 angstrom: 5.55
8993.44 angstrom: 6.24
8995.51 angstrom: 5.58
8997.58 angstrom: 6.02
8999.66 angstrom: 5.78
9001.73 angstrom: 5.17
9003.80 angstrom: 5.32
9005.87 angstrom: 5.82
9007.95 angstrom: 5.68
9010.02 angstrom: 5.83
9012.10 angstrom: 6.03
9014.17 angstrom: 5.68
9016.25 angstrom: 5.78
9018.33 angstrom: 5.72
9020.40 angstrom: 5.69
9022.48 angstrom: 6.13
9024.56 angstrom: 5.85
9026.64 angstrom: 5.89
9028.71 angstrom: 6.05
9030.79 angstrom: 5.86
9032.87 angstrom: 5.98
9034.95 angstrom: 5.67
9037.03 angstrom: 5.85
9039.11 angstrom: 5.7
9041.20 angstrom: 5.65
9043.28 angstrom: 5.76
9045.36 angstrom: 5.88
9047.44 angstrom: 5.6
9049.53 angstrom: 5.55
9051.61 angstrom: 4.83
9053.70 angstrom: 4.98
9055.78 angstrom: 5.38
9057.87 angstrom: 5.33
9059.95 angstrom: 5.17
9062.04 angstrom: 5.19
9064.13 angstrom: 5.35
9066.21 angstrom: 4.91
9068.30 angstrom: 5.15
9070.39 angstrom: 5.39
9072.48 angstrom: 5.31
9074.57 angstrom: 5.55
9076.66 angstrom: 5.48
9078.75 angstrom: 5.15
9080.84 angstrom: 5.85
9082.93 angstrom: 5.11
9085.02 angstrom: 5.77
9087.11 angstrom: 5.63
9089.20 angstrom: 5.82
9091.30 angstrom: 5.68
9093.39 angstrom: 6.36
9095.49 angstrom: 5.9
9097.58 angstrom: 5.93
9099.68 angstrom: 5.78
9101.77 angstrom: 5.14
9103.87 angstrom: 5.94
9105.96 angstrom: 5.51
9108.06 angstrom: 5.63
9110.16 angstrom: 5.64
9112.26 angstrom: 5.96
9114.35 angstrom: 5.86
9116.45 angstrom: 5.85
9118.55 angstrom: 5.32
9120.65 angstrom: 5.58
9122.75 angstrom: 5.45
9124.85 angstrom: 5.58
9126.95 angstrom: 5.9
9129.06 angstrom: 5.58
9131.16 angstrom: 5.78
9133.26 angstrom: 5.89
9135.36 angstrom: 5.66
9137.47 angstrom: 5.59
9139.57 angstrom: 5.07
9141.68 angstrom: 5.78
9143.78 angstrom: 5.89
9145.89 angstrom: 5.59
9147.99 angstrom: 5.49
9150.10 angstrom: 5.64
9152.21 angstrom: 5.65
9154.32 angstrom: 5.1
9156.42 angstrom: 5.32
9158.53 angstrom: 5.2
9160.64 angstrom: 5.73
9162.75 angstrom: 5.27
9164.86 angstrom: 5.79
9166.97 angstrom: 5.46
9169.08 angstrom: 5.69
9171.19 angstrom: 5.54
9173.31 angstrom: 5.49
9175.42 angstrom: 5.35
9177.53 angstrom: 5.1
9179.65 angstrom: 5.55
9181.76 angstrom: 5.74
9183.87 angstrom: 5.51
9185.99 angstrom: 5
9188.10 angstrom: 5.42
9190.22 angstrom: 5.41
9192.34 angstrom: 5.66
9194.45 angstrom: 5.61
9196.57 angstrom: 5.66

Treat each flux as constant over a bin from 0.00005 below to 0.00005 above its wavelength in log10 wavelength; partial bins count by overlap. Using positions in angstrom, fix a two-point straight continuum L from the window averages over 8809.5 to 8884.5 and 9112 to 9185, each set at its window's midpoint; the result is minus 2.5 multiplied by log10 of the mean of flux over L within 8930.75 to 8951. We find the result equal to -0.04 mag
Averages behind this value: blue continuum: 5.64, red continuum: 5.57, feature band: 5.82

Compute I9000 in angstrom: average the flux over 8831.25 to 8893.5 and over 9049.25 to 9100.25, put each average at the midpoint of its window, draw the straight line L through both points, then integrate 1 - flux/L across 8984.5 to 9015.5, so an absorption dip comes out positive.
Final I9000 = -1.3 angstrom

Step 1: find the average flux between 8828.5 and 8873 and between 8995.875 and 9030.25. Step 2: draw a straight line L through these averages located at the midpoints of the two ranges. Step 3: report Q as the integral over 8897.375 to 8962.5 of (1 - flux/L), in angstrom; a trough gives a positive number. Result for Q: 0.4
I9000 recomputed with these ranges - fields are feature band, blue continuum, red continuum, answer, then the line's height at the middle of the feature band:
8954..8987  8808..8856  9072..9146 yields 0.9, 5.67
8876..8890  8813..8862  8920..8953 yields 0.5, 5.69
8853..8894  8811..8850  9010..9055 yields 1.0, 5.66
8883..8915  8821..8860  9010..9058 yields 0.9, 5.66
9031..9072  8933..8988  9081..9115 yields 1.8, 5.7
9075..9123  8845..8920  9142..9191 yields -1.5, 5.5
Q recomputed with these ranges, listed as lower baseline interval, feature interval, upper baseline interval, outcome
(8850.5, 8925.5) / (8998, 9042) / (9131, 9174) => -1.7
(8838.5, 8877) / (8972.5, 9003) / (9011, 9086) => -0.2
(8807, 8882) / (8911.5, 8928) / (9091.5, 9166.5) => 0.3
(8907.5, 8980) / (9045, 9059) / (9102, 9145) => 0.8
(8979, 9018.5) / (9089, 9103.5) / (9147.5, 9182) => -0.6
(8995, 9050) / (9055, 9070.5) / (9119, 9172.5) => 1.3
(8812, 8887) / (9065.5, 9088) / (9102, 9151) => 1.0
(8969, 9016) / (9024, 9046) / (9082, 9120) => -0.6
